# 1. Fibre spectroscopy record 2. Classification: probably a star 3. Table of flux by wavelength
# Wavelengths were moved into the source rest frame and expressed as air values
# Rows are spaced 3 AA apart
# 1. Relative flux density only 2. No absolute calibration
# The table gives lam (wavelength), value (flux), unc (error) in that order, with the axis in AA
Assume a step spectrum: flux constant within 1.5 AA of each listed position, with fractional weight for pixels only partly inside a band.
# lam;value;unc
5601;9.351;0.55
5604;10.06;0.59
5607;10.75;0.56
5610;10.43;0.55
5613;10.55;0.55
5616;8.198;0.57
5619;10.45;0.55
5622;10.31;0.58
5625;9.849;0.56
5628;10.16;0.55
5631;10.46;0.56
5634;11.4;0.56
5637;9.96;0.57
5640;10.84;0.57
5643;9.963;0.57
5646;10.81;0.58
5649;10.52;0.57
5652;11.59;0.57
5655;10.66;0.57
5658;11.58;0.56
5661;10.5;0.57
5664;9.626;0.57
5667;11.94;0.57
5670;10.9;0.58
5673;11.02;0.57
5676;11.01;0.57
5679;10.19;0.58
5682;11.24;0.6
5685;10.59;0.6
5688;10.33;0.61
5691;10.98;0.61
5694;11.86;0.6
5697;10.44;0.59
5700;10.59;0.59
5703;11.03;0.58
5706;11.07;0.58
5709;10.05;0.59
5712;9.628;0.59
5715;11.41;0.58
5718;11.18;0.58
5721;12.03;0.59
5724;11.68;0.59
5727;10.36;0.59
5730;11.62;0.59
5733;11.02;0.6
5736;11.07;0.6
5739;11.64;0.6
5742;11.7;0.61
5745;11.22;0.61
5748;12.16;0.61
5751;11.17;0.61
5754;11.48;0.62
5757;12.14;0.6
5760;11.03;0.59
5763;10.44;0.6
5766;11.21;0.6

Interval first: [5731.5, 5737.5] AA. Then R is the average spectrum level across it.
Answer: 11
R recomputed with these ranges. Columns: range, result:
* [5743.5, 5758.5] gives 11.6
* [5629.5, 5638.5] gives 10.6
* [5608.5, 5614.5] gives 10.5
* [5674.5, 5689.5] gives 10.7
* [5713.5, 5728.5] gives 11.3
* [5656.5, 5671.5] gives 10.9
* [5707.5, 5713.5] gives 9.84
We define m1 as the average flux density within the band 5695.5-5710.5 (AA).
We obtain 10.6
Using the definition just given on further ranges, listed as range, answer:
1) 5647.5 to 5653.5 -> 11.1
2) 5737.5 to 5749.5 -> 11.7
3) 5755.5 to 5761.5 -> 11.6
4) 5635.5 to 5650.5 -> 10.4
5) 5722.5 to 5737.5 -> 11.2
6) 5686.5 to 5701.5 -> 10.8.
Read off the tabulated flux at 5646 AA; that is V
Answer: 10.81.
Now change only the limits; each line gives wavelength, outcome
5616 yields 8.198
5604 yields 10.06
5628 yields 10.16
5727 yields 10.36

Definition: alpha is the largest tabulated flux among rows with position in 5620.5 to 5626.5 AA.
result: 10.31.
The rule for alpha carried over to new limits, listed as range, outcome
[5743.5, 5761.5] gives 12.16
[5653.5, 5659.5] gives 11.58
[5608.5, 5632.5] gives 10.55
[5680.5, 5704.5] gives 11.86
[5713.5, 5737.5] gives 12.03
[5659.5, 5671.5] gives 11.94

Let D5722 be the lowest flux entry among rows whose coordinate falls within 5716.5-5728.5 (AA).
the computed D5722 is 10.36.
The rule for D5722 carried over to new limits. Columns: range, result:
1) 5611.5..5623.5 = 8.198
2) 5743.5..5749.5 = 11.22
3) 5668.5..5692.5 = 10.19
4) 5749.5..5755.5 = 11.17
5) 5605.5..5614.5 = 10.43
